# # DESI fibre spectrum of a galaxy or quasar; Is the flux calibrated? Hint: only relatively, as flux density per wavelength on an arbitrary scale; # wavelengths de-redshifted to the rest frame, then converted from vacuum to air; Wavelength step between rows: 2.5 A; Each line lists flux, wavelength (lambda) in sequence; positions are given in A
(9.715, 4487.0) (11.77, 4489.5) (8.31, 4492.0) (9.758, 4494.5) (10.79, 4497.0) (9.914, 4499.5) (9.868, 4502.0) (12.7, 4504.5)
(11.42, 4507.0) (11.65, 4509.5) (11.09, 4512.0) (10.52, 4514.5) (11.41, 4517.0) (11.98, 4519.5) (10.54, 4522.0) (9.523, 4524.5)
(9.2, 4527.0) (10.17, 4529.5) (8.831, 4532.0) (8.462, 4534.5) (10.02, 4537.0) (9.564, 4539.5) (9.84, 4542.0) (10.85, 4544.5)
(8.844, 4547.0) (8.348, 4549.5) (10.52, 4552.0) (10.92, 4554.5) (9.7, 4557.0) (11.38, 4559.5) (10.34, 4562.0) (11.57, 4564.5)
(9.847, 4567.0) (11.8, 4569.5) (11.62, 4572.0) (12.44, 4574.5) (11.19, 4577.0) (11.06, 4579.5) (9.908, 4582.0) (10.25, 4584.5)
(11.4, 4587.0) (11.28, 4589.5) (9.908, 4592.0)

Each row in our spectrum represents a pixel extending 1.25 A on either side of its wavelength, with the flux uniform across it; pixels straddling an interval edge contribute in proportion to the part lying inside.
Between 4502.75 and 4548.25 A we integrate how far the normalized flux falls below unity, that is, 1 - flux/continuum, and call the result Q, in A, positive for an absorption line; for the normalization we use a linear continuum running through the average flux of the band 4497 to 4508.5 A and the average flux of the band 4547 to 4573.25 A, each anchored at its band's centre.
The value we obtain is 1.8 A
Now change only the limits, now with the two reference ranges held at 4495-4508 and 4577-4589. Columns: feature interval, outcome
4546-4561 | 1.13 A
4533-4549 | 1.90 A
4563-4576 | -0.80 A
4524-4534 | 1.36 A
